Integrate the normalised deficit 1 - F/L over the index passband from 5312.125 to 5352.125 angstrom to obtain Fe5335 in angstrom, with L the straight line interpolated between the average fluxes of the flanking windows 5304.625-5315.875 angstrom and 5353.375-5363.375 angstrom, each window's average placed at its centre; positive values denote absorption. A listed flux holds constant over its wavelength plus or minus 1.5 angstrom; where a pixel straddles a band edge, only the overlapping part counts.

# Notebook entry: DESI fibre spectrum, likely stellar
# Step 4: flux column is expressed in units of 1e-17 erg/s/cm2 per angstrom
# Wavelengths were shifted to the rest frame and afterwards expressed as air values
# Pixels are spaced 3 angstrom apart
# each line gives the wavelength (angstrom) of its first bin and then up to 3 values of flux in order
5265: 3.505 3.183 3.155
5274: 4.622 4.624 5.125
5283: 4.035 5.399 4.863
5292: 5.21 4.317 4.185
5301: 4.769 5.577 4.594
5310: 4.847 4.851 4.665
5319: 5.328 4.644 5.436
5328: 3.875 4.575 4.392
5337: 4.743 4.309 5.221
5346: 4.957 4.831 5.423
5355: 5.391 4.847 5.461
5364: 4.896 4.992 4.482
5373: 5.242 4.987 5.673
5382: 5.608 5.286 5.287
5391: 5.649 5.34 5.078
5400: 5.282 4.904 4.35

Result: 1.68 angstrom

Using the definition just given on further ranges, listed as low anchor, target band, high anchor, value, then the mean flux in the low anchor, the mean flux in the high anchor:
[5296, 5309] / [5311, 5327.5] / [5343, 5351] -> -0.2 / 4.77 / 4.99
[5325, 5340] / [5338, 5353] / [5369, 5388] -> -0.7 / 4.49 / 5.24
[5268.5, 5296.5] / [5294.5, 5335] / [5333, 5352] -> -0.4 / 4.54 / 4.81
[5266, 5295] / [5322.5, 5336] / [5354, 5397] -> 0.7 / 4.44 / 5.22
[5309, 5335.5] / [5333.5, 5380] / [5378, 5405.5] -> 0.2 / 4.73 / 5.3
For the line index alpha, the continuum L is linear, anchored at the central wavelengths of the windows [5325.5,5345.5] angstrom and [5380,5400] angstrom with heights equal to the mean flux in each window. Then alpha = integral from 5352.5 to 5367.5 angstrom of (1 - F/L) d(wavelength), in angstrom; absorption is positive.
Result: -0.6 angstrom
